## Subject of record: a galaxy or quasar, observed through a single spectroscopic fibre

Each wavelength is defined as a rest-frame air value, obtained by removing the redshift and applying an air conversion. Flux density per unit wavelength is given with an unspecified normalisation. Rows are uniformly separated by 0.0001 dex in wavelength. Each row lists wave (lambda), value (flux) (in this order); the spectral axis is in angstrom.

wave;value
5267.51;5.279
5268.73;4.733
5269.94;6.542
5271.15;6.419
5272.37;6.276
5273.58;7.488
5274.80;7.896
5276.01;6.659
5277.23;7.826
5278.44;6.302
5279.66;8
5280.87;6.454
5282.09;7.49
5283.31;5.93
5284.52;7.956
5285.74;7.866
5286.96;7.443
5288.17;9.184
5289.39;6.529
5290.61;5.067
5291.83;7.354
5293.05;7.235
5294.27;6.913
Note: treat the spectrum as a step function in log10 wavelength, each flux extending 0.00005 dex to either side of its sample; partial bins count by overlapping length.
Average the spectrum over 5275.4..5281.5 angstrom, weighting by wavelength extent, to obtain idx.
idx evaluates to 7.05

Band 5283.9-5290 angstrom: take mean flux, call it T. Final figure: 7.8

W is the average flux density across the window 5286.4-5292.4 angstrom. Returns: 7.11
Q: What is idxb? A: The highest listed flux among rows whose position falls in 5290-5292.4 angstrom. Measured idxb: 7.354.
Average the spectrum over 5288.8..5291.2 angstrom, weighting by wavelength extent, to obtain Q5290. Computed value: 5.79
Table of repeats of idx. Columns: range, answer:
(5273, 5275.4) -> 7.68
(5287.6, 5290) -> 7.82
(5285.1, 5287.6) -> 7.69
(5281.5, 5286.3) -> 7.3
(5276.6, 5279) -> 7.08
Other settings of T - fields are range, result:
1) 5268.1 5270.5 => 5.61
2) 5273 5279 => 7.24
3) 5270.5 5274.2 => 6.72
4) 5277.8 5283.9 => 6.84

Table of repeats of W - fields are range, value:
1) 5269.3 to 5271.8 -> 6.45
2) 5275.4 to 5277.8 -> 7.23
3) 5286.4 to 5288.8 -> 8.34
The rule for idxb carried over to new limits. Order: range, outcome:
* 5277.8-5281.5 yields 8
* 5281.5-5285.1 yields 7.956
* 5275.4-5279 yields 7.826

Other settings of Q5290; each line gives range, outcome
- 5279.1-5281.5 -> 7.22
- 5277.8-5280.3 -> 7.17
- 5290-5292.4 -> 6.19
